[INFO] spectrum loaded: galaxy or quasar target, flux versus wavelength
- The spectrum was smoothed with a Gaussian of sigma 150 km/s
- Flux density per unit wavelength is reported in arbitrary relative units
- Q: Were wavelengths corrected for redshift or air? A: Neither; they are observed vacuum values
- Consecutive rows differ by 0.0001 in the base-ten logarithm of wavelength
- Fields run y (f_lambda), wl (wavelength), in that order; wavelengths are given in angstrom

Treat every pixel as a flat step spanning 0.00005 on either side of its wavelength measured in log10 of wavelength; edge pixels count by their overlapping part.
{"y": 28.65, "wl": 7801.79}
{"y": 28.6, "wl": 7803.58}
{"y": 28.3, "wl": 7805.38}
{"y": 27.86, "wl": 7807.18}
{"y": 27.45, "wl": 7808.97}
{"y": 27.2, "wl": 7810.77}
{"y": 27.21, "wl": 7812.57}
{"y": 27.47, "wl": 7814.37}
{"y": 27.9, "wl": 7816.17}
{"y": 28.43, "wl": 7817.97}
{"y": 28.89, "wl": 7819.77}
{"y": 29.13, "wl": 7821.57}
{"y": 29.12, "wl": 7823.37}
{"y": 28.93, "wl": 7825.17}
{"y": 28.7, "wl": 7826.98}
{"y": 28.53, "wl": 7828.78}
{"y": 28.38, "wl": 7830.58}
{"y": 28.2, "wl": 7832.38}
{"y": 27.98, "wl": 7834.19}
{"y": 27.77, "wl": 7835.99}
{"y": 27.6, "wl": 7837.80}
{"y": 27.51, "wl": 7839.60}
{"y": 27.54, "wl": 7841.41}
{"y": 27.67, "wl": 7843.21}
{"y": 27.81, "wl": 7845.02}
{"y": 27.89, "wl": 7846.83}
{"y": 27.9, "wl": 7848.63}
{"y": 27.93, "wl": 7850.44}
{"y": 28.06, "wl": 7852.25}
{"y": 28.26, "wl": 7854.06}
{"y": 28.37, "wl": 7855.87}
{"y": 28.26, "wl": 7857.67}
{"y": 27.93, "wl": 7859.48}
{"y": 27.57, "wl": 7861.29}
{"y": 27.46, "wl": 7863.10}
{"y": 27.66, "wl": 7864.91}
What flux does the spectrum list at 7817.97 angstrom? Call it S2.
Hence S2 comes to 28.43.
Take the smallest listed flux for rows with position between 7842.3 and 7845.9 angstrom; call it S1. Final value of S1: 27.67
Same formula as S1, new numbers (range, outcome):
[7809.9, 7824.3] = 27.2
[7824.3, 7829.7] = 28.53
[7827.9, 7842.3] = 27.51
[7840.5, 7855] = 27.54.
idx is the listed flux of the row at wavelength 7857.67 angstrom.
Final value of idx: 28.26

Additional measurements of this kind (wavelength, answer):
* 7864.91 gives 27.66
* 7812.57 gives 27.21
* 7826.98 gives 28.7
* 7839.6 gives 27.51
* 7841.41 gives 27.54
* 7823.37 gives 29.12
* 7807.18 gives 27.86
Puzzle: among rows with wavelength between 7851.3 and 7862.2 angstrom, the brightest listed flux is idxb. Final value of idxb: 28.37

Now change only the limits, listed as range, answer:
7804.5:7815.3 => 28.3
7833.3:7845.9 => 27.98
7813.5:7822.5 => 29.13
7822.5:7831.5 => 29.12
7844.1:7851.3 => 27.93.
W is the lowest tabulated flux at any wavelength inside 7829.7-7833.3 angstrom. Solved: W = 28.2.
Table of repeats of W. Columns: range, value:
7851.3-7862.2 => 27.57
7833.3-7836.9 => 27.77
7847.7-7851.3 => 27.9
